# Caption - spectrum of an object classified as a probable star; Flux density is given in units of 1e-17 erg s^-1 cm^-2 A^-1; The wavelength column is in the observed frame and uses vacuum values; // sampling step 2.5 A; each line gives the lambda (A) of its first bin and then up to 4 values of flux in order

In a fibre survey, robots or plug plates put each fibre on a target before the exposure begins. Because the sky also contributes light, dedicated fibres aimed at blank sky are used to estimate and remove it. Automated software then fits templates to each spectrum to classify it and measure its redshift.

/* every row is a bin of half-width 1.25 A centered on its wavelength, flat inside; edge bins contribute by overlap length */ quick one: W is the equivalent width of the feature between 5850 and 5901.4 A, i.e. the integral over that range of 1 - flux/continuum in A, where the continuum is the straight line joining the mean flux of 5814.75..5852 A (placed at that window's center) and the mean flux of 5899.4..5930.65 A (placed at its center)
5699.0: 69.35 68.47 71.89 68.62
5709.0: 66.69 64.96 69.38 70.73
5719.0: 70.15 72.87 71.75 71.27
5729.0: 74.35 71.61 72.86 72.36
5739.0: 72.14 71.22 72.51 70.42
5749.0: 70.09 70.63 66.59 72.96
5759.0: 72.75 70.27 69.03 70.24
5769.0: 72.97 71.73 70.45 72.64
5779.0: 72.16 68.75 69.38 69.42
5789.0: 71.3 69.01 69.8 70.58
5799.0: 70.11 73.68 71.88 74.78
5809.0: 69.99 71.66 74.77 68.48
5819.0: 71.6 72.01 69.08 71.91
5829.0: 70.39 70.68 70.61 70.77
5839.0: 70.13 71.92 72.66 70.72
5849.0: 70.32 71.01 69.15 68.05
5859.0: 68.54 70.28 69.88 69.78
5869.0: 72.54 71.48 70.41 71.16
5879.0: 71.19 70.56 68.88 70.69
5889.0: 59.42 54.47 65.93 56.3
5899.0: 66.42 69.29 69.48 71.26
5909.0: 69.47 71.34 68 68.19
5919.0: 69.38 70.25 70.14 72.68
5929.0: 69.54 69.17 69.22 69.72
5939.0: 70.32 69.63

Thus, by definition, 1.8 A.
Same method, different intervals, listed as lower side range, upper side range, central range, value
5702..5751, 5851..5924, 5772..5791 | -0.2 A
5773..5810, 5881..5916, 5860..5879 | -0.9 A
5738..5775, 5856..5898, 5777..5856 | -1.9 A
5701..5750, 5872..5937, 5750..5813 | -0.9 A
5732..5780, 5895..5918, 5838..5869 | -0.6 A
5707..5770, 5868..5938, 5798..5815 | -0.6 A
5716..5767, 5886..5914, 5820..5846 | -1.1 A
